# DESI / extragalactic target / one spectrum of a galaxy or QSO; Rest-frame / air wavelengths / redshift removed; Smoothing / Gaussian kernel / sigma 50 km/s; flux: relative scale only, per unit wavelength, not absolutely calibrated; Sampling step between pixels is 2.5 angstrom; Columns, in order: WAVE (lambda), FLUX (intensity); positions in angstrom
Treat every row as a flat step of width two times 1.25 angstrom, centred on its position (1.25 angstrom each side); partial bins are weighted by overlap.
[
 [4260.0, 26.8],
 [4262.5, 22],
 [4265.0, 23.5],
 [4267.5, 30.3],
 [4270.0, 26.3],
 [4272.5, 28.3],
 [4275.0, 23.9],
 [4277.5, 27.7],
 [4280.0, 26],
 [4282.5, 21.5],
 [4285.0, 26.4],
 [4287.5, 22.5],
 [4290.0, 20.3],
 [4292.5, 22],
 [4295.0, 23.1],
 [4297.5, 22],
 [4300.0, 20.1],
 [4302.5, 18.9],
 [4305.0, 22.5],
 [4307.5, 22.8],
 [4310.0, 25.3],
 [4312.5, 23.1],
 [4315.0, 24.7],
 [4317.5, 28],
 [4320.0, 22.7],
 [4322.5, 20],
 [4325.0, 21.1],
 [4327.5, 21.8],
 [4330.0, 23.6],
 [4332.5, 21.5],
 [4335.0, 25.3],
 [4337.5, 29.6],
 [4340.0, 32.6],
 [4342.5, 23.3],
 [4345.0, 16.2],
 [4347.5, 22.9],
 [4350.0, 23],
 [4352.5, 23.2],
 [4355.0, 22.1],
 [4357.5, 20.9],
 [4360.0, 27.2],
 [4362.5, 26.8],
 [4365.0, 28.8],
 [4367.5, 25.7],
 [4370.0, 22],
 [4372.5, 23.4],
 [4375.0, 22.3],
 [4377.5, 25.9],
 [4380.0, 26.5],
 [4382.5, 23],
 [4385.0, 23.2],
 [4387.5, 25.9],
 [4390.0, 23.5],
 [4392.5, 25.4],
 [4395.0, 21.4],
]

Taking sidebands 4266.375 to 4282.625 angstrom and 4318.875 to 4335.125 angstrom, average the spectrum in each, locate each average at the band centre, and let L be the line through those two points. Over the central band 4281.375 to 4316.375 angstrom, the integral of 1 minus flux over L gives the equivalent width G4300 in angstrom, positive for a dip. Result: 2.7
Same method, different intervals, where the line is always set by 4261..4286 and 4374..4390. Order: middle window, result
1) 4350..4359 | 0.9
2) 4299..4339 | 2.9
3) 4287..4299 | 1.6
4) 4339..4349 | 0.5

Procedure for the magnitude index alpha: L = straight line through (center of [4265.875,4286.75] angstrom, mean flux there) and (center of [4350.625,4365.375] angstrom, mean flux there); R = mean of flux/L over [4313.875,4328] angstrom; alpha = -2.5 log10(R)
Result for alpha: 0.097 mag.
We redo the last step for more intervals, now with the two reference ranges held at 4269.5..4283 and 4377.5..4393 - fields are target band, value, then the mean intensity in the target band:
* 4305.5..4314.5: 0.08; 23.7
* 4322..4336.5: 0.13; 22.5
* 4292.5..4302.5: 0.19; 21.4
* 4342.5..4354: 0.16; 21.6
